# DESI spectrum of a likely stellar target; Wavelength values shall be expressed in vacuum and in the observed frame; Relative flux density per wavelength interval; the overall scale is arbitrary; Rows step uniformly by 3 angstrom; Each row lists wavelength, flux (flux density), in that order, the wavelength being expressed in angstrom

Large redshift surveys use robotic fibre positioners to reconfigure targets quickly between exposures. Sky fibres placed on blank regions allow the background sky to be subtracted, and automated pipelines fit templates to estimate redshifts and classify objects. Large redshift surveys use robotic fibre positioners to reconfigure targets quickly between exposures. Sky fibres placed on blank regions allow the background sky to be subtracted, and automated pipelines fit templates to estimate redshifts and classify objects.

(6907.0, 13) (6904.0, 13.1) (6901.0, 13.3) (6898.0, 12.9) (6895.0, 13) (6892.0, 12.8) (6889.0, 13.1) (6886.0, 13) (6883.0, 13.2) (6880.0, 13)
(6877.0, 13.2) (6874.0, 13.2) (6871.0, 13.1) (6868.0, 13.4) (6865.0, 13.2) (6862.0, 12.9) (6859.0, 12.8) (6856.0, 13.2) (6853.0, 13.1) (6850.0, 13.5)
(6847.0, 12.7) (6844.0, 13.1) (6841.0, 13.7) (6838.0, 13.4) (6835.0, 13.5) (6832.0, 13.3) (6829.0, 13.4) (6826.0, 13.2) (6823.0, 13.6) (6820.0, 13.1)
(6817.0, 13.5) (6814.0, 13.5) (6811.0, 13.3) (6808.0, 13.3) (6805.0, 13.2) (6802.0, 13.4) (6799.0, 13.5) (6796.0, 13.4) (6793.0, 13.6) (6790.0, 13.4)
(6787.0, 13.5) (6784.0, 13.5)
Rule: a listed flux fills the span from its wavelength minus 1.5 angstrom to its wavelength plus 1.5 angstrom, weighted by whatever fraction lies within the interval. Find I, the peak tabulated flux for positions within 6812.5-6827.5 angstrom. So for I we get 13.6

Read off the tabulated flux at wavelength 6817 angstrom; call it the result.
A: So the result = 13.5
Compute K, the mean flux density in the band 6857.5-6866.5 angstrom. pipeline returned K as 13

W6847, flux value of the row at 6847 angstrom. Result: 12.7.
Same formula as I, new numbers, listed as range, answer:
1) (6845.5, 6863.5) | 13.5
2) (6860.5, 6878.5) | 13.4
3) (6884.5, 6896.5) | 13.1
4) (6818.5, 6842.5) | 13.7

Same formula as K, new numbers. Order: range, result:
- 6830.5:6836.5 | 13.4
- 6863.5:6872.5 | 13.2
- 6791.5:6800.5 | 13.5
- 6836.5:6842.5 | 13.5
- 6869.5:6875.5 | 13.1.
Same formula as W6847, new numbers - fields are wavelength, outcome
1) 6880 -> 13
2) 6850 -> 13.5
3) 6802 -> 13.4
